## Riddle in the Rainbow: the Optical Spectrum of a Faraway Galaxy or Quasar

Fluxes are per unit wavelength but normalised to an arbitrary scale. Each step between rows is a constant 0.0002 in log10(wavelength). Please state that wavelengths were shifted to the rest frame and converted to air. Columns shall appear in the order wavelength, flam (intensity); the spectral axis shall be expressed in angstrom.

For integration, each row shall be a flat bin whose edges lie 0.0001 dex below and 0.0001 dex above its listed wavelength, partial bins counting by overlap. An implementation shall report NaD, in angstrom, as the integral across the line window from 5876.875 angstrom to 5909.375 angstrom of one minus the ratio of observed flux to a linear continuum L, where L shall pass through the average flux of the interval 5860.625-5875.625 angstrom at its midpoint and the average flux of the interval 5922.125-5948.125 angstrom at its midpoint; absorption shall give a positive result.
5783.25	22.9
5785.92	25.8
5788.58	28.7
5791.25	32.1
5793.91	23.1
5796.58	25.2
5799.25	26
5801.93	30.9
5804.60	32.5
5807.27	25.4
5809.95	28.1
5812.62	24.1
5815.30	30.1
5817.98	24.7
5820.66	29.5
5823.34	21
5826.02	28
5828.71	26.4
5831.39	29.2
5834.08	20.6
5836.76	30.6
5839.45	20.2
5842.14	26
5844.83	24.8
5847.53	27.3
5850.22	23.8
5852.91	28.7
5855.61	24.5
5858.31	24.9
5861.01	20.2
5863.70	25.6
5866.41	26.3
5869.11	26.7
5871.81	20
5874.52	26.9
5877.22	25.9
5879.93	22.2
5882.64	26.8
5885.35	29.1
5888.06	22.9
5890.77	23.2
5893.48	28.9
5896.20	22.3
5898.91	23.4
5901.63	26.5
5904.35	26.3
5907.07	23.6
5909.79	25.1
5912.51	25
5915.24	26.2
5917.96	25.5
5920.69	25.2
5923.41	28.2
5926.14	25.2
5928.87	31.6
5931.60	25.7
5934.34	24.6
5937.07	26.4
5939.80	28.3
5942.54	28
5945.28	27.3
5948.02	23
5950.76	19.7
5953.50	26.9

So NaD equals 0.5 angstrom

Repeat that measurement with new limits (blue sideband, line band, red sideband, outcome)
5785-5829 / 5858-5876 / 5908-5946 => 1.7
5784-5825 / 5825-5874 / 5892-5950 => 2.6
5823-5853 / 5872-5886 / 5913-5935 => 0.3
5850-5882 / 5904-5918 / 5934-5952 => 0.0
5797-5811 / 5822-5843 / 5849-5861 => 0.9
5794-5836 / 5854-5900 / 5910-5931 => 3.3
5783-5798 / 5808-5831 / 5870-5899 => -0.5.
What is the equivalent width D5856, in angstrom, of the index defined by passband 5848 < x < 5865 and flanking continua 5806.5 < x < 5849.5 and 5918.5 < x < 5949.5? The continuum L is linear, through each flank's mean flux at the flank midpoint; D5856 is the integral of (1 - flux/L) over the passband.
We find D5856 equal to 0.9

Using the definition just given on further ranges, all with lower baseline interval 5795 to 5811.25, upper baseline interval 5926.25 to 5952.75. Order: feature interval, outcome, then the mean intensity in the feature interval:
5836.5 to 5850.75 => 1.2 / 25.1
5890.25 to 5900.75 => 0.8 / 24.6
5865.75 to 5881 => 1.3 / 24.6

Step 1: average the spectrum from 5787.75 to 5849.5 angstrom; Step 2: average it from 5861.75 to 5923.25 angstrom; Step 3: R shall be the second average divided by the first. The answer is 0.94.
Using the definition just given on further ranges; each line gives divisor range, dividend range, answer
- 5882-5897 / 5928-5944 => 1.07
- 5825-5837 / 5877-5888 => 0.96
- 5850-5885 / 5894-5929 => 1.02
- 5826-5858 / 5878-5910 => 0.97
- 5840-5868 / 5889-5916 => 1.00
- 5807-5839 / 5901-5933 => 0.99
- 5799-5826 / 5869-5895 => 0.92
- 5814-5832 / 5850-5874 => 0.92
